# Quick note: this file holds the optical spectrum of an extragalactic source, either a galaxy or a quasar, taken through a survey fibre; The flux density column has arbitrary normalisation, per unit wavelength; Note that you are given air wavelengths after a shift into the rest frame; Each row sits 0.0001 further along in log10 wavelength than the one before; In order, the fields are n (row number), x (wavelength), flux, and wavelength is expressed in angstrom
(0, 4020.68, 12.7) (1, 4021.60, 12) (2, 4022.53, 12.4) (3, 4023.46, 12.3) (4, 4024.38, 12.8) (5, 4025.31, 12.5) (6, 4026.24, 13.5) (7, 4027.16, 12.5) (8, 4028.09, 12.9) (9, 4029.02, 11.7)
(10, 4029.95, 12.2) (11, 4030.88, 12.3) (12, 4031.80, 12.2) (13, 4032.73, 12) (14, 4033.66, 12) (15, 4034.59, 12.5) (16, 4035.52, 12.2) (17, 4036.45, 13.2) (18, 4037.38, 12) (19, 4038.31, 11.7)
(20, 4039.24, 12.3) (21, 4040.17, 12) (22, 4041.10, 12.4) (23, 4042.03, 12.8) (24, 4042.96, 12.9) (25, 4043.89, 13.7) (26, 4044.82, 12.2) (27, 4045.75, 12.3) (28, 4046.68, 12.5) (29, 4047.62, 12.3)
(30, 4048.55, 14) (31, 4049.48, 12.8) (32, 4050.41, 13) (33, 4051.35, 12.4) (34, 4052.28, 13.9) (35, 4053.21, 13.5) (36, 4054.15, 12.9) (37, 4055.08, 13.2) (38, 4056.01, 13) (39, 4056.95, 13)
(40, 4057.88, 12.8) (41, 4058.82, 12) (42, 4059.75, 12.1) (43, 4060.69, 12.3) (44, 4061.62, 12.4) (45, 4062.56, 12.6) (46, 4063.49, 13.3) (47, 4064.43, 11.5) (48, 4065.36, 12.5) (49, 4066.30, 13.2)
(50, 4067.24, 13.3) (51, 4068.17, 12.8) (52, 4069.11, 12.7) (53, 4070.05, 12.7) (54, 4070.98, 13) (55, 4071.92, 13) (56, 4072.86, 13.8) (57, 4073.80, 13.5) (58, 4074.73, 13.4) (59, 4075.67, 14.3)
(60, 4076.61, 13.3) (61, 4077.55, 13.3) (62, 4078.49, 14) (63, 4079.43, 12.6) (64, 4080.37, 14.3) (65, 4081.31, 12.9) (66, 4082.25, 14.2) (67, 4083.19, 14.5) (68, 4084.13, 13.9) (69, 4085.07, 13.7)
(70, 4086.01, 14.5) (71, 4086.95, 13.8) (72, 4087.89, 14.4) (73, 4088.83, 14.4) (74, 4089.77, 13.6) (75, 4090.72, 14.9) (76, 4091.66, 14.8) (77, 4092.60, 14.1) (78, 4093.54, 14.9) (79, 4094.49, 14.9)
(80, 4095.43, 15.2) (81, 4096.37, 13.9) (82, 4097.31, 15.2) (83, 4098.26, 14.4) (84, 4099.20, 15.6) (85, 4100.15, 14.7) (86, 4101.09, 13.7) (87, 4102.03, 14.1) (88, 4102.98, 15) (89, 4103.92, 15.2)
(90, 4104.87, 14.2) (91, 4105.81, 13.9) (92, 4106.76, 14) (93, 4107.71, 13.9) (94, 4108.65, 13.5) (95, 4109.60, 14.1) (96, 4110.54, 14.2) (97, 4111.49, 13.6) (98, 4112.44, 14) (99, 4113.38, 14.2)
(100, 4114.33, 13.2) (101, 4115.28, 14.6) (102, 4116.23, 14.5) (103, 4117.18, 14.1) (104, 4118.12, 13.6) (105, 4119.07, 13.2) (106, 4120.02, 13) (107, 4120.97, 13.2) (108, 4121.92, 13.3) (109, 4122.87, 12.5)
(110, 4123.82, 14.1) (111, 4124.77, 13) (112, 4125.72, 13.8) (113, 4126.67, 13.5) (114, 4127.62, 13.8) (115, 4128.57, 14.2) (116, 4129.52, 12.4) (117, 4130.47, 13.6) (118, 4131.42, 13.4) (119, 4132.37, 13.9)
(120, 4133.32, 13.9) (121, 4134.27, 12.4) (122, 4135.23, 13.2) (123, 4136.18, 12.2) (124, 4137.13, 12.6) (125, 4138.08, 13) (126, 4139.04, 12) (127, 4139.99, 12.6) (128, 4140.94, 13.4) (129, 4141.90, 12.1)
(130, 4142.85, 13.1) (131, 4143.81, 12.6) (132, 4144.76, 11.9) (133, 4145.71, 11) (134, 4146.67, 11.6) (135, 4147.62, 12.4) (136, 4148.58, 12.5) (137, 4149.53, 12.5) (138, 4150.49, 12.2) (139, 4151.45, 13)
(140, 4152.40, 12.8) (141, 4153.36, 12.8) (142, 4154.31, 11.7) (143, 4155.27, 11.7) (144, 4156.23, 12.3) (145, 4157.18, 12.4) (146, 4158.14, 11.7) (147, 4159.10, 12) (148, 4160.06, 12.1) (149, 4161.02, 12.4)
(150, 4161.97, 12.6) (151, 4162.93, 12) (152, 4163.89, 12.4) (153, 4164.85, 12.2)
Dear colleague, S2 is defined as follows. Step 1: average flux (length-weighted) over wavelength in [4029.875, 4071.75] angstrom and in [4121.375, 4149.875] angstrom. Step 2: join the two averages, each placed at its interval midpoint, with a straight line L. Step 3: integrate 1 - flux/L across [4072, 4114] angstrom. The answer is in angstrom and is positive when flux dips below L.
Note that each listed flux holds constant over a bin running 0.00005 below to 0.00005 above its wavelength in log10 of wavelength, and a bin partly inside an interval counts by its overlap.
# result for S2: -4.51 angstrom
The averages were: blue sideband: 12.6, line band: 14.1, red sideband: 12.9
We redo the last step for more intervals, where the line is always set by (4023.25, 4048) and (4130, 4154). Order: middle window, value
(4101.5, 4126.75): -2.5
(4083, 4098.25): -2.3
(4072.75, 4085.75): -1.2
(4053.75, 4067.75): -0.2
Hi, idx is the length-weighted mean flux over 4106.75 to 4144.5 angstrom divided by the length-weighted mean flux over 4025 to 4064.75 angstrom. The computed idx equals 1.1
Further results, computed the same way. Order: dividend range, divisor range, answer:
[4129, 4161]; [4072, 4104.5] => 0.88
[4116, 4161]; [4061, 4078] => 0.98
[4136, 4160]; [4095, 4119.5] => 0.87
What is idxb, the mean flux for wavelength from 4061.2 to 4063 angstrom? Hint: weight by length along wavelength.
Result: 12.5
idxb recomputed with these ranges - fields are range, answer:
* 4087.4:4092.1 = 14.4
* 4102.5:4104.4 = 15.1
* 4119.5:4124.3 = 13.2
